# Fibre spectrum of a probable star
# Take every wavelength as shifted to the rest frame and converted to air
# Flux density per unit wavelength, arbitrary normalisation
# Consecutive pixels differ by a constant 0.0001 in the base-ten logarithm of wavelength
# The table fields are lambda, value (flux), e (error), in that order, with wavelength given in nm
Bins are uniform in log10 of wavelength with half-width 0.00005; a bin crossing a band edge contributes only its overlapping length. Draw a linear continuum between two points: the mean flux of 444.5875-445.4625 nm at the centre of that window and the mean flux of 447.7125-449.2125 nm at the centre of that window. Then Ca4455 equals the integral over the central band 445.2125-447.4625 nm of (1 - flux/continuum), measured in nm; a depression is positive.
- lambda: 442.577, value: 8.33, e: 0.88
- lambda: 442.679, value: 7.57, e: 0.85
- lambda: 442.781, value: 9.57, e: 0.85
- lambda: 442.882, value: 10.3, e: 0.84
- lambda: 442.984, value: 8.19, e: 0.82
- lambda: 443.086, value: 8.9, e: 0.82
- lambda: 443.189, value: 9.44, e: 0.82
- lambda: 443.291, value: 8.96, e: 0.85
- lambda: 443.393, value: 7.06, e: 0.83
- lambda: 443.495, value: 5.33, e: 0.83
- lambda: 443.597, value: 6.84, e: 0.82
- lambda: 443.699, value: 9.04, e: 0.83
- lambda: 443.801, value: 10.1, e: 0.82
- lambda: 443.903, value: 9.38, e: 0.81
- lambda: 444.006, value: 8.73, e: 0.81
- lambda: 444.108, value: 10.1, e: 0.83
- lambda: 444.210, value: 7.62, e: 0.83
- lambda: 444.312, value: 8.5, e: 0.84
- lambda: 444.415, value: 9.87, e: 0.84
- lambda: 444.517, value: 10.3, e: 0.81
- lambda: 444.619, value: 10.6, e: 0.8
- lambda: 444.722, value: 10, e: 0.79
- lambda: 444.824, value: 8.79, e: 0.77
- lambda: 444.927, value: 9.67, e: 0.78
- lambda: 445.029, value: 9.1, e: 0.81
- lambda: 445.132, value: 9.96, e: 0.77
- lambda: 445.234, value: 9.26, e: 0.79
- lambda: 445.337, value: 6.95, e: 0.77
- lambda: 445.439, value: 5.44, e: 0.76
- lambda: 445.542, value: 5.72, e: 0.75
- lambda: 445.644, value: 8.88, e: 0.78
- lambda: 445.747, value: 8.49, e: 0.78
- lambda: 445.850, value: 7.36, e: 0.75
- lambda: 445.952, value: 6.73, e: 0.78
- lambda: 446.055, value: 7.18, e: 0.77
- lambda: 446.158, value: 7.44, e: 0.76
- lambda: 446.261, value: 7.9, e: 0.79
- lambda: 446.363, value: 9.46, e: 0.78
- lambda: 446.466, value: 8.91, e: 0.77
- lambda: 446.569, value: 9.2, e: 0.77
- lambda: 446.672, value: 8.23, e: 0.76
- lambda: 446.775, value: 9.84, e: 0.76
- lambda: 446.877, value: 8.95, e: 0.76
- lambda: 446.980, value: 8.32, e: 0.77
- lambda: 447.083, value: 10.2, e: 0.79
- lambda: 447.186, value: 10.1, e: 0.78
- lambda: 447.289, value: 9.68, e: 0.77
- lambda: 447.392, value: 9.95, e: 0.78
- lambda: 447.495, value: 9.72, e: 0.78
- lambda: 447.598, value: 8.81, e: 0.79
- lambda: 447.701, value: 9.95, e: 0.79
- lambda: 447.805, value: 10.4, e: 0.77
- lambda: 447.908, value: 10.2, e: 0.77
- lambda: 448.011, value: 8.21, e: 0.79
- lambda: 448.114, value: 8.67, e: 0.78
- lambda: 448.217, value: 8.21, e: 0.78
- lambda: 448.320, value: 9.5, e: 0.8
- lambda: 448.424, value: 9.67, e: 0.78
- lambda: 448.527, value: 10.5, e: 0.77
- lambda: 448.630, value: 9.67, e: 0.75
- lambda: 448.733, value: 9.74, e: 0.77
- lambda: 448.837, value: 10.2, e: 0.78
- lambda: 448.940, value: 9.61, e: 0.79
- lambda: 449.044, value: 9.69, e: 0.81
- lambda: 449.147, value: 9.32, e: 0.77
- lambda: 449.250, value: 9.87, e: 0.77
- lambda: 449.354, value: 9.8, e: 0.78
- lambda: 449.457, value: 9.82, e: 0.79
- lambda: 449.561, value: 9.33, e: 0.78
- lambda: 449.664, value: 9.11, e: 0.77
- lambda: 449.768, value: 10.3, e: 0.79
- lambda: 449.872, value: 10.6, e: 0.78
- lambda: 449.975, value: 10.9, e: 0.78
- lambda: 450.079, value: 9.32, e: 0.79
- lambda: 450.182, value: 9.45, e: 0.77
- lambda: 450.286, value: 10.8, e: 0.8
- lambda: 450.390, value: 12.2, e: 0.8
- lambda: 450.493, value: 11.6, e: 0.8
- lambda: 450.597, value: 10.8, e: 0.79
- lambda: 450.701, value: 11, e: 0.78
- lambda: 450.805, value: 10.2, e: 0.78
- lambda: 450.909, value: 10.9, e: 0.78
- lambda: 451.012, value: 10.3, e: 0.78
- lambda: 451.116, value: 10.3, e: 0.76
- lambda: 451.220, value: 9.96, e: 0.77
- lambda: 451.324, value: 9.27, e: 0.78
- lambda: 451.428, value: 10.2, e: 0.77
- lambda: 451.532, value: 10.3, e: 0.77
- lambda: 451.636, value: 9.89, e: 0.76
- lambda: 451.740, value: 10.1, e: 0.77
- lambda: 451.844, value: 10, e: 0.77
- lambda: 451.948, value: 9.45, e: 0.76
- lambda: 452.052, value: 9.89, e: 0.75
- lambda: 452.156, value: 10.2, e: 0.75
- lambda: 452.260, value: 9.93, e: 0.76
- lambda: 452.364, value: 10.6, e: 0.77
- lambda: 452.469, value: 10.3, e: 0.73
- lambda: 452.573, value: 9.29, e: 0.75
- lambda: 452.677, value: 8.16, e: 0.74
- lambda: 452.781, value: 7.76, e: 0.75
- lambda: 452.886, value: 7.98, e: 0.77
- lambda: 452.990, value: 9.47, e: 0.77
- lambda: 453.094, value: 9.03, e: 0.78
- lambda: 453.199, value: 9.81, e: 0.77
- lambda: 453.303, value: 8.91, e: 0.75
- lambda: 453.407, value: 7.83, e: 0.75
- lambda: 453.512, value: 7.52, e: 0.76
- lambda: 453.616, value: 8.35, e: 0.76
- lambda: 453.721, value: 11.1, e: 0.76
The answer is 0.198 nm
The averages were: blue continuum 8.93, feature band 8.37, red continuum 9.56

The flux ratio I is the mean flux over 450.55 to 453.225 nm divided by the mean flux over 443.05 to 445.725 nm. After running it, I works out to 1.14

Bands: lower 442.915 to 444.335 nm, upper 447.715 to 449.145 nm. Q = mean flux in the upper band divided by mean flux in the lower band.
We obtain 1.13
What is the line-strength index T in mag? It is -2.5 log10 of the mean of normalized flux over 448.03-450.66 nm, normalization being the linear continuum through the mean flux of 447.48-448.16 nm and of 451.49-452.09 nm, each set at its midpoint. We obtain -0.04 mag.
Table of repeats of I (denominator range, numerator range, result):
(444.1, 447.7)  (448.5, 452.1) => 1.15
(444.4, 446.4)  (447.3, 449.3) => 1.14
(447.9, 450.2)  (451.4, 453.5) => 0.98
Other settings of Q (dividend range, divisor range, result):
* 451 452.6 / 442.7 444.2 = 1.15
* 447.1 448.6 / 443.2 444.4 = 1.14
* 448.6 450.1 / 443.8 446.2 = 1.15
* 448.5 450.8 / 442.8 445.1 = 1.13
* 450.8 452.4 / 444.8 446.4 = 1.26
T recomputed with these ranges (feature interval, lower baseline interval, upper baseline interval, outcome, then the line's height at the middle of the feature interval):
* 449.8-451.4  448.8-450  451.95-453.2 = -0.090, 9.66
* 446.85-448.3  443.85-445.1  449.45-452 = 0.048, 9.82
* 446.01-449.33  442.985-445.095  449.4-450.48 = 0.049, 9.72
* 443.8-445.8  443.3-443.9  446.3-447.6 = -0.055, 8.43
